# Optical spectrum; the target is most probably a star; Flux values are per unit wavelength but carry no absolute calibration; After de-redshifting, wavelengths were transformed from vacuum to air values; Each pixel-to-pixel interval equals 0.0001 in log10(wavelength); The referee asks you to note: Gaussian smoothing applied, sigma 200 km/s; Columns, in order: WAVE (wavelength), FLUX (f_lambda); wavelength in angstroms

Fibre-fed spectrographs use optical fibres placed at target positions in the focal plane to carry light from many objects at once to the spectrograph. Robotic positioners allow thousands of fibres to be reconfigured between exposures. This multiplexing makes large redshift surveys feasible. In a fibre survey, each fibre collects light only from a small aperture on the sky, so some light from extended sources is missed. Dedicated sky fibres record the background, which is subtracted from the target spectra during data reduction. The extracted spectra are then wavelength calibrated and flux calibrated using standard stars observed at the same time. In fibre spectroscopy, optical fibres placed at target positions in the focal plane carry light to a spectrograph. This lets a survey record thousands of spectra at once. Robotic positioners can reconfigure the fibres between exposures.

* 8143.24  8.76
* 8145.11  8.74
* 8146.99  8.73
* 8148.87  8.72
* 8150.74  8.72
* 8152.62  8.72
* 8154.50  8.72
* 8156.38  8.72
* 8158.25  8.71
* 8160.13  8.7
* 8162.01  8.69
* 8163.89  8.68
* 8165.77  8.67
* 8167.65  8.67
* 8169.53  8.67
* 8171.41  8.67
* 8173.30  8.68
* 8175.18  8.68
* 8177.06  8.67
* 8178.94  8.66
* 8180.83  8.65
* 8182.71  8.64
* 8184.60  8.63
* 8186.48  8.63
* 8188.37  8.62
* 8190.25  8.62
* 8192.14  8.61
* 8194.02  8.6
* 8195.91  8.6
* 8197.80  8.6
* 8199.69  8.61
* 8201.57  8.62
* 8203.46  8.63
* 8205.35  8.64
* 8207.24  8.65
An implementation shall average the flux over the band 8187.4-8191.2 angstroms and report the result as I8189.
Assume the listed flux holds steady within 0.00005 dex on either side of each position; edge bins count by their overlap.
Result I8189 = 8.61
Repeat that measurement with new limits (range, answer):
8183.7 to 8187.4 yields 8.64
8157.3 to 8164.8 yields 8.7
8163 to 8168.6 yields 8.68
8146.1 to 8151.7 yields 8.72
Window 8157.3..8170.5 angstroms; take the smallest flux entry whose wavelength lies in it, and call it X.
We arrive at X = 8.67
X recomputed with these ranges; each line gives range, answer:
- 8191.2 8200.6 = 8.6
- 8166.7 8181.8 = 8.65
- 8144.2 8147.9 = 8.73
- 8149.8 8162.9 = 8.69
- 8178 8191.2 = 8.62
